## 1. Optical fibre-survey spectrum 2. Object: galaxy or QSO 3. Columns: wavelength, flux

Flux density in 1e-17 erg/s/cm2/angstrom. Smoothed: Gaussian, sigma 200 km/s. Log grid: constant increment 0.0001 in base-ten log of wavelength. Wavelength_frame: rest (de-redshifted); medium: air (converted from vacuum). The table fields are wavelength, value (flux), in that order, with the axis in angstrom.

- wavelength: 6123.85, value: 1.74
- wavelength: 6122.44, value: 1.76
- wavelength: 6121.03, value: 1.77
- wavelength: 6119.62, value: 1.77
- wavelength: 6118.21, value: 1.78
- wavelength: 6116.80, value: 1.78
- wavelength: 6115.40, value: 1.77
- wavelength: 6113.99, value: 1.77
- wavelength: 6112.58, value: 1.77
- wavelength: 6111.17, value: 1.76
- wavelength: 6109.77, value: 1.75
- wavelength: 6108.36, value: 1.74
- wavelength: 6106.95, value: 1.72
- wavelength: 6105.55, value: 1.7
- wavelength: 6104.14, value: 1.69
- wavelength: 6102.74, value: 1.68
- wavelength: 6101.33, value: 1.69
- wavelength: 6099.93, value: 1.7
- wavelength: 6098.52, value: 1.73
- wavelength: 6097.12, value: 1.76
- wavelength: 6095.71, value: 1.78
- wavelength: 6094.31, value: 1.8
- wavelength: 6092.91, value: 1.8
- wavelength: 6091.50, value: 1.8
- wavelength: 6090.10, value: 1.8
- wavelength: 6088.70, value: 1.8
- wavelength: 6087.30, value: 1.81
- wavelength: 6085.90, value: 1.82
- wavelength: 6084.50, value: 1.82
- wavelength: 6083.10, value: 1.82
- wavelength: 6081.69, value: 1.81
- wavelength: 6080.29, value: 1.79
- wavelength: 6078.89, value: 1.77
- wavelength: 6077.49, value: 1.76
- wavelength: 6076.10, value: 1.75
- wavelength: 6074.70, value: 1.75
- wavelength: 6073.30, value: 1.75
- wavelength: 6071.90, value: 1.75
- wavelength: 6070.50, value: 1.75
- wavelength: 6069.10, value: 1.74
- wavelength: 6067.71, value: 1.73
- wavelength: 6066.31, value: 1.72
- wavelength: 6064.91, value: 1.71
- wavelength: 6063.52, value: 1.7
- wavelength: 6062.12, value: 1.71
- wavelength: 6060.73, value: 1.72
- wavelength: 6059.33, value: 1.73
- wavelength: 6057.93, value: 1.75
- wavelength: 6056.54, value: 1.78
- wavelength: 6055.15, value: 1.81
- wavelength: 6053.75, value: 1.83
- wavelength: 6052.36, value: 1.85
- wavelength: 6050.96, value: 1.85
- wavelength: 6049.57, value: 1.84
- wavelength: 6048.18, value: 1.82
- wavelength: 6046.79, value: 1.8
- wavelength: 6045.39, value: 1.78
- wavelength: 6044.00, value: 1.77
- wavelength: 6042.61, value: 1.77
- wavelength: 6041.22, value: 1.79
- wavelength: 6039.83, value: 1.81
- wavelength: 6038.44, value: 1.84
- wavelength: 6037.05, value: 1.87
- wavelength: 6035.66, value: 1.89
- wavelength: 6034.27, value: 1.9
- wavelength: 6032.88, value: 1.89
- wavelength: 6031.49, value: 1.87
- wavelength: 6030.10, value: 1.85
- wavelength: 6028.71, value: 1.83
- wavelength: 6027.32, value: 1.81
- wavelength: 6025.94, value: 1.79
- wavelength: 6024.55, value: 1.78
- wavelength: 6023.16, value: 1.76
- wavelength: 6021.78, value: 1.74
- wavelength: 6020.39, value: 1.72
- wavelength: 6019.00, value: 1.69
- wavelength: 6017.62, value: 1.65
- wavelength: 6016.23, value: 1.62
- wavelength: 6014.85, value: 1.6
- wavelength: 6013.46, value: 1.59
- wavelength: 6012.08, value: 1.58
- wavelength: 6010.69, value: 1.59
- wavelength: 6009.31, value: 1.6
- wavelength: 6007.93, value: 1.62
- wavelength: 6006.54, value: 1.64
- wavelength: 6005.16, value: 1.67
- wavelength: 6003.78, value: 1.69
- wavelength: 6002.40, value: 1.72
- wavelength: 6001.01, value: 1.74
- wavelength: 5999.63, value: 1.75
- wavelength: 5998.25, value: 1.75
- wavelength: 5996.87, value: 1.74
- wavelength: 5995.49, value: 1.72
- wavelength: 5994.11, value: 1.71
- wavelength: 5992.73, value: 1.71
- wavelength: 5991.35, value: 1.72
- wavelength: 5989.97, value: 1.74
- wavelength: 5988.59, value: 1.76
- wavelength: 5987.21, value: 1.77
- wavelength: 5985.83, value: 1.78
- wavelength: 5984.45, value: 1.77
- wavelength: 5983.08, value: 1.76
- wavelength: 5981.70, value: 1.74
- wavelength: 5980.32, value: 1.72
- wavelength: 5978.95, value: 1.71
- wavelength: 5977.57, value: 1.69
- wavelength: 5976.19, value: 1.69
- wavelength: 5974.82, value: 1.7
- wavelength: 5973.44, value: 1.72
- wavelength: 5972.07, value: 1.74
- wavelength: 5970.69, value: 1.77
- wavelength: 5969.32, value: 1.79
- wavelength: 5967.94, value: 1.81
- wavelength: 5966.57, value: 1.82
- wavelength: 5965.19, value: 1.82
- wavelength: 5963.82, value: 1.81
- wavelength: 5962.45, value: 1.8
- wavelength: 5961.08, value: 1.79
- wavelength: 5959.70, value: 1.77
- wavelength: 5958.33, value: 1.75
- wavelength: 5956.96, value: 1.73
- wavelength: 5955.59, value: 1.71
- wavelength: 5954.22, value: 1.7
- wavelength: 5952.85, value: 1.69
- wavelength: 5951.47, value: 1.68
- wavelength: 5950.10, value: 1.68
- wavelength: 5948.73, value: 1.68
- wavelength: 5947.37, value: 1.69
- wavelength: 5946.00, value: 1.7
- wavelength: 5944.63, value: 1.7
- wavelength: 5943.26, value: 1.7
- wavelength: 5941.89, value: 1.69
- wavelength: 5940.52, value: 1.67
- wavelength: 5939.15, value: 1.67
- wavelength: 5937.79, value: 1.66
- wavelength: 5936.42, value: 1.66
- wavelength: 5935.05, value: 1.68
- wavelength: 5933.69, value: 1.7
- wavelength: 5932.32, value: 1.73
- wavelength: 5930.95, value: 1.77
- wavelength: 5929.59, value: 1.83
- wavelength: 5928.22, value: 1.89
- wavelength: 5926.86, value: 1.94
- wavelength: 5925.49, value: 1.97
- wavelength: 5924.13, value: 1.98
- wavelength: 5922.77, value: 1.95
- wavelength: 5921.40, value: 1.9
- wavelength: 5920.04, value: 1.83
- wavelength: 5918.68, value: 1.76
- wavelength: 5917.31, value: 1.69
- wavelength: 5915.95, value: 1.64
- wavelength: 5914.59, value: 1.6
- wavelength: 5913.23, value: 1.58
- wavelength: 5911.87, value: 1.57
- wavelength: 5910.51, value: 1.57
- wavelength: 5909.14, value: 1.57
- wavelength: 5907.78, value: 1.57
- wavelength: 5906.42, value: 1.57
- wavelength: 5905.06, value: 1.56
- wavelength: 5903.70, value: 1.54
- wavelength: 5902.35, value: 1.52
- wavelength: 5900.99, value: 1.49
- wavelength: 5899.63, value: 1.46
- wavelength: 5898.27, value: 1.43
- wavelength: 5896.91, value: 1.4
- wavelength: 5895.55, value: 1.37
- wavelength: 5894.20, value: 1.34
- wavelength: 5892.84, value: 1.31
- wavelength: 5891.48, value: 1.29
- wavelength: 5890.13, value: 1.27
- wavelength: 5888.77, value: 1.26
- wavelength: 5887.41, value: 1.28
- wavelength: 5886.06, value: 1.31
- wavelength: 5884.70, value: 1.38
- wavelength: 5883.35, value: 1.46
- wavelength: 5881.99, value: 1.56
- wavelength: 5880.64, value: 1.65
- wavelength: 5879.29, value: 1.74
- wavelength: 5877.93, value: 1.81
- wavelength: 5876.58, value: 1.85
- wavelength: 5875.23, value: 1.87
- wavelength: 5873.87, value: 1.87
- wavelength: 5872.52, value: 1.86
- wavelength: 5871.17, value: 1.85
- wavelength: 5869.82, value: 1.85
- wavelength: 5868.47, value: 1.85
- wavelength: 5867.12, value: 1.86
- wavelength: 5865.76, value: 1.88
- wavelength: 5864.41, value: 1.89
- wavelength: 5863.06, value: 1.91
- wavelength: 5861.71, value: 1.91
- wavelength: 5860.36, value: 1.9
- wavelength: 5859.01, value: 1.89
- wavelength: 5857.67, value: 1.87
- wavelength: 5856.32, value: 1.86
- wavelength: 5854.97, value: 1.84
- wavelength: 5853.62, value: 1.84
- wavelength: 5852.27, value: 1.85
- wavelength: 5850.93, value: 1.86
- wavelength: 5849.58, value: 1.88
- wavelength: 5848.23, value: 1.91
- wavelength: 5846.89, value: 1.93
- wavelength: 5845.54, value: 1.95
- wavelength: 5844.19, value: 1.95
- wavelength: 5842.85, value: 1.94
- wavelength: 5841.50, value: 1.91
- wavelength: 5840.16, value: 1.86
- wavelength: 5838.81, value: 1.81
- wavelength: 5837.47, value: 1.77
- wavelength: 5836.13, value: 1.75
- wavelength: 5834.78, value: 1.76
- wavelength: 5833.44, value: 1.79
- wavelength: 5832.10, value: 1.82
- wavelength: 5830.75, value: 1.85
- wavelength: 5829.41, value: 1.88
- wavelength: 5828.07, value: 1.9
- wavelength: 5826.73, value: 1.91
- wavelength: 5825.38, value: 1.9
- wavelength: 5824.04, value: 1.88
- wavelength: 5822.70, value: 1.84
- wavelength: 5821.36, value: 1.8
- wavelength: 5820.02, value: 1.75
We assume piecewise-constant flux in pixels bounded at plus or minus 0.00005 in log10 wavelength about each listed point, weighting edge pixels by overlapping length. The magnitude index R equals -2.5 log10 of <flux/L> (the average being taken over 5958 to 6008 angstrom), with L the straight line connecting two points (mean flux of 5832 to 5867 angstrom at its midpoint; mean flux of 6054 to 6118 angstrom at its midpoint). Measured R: 0.04 mag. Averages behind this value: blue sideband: 1.87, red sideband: 1.76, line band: 1.74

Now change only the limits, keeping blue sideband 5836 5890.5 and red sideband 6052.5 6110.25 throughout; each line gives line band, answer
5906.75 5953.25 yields 0.03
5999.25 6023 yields 0.07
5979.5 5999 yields 0.01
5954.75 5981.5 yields 0.01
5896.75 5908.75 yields 0.17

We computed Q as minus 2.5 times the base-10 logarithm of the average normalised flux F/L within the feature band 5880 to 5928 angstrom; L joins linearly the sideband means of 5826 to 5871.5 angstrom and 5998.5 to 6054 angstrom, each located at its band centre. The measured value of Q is 0.17 mag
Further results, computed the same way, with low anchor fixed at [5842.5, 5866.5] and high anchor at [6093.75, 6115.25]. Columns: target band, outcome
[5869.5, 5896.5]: 0.20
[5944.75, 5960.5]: 0.08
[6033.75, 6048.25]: -0.03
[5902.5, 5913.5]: 0.19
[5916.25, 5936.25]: 0.01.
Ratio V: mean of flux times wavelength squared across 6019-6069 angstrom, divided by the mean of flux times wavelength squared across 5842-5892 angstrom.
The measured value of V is 1.08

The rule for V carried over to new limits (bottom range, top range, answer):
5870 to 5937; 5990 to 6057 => 1.12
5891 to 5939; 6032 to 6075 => 1.14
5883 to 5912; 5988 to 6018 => 1.22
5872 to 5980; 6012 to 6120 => 1.11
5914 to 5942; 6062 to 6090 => 1.05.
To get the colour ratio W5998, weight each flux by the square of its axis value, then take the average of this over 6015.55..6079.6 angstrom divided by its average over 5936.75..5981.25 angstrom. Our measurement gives 1.06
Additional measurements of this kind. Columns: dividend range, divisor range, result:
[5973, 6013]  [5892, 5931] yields 1.07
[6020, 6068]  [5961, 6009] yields 1.05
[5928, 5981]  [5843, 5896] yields 1.03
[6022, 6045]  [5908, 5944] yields 1.09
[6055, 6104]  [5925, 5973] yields 1.05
